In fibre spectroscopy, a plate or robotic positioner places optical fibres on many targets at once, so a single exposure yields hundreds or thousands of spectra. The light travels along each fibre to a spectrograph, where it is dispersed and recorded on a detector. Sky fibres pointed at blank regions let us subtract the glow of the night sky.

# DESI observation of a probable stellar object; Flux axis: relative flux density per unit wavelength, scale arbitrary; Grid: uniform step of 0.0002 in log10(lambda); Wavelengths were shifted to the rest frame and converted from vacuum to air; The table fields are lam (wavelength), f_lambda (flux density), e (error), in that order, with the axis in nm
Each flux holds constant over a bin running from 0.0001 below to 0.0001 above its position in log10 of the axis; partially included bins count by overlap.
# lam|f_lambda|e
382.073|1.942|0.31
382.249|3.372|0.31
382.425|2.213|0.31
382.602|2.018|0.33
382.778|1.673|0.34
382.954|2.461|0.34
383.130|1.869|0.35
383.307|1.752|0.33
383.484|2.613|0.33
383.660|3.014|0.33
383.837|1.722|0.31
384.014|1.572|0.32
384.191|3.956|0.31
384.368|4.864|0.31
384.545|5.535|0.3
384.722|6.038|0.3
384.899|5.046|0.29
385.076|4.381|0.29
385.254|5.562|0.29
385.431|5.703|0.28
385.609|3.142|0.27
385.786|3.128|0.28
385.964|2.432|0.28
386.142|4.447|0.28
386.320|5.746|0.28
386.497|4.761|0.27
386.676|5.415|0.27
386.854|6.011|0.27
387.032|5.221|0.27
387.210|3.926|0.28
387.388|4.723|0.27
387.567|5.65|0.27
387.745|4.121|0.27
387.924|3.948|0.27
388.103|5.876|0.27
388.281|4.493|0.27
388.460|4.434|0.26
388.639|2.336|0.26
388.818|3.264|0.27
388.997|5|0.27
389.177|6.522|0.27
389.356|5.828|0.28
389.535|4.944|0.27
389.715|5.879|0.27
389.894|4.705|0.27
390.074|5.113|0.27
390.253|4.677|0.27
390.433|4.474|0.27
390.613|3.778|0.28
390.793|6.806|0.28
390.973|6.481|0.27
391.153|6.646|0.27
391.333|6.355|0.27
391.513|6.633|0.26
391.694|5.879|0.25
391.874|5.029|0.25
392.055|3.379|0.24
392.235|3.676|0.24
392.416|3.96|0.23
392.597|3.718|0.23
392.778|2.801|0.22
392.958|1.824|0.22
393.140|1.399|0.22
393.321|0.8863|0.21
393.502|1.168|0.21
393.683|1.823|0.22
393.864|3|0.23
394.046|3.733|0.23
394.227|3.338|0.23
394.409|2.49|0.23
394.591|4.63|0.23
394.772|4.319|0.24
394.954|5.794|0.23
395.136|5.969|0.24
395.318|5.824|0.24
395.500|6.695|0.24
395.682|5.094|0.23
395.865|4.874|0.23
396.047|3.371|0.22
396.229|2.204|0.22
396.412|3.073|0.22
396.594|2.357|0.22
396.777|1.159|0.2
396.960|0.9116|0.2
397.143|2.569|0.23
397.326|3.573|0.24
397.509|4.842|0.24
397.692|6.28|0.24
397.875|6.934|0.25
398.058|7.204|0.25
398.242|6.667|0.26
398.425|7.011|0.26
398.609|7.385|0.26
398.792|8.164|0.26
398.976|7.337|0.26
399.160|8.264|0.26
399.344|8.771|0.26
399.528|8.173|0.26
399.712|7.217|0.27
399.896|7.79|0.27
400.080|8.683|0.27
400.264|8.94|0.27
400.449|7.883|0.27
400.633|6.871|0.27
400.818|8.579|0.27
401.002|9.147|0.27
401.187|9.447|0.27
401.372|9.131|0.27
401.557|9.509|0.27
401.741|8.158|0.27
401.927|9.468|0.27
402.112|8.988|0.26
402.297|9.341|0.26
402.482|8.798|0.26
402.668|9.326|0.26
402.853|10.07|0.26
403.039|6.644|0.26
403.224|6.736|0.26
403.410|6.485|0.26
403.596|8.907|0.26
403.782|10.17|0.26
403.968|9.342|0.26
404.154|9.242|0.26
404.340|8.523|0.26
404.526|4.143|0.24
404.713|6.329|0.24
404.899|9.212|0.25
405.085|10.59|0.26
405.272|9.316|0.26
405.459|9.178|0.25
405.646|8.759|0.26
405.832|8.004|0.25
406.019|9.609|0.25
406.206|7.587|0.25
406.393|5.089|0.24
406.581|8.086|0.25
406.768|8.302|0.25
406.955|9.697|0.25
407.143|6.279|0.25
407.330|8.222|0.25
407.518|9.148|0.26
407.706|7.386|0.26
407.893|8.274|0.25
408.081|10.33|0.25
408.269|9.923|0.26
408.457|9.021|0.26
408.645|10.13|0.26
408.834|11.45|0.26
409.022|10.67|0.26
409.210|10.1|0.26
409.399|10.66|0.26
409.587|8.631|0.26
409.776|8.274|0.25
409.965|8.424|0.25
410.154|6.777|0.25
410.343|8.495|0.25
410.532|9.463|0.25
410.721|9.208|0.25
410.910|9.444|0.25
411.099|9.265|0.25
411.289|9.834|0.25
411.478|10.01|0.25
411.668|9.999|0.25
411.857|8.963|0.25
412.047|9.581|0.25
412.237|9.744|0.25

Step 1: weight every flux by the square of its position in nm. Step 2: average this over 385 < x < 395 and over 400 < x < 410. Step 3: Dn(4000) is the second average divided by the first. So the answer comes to 2.1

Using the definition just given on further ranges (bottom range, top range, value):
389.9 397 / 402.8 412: 2.34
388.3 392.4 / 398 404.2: 1.74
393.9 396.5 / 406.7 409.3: 2.26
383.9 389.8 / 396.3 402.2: 1.58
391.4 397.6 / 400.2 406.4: 2.47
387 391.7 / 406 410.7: 1.90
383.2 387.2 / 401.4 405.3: 2.24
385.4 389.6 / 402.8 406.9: 1.94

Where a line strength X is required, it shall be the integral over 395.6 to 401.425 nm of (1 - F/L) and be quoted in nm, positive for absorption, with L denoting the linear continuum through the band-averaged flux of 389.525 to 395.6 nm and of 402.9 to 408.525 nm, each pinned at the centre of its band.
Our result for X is 0.03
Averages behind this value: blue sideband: 4.34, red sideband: 8.3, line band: 6.24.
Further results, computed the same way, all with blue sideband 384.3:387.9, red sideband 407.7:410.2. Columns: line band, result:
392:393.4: 0.78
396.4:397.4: 0.69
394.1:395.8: 0.44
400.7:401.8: -0.16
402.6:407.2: 0.18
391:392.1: 0.01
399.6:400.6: -0.05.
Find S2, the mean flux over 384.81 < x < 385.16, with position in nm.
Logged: 4.73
